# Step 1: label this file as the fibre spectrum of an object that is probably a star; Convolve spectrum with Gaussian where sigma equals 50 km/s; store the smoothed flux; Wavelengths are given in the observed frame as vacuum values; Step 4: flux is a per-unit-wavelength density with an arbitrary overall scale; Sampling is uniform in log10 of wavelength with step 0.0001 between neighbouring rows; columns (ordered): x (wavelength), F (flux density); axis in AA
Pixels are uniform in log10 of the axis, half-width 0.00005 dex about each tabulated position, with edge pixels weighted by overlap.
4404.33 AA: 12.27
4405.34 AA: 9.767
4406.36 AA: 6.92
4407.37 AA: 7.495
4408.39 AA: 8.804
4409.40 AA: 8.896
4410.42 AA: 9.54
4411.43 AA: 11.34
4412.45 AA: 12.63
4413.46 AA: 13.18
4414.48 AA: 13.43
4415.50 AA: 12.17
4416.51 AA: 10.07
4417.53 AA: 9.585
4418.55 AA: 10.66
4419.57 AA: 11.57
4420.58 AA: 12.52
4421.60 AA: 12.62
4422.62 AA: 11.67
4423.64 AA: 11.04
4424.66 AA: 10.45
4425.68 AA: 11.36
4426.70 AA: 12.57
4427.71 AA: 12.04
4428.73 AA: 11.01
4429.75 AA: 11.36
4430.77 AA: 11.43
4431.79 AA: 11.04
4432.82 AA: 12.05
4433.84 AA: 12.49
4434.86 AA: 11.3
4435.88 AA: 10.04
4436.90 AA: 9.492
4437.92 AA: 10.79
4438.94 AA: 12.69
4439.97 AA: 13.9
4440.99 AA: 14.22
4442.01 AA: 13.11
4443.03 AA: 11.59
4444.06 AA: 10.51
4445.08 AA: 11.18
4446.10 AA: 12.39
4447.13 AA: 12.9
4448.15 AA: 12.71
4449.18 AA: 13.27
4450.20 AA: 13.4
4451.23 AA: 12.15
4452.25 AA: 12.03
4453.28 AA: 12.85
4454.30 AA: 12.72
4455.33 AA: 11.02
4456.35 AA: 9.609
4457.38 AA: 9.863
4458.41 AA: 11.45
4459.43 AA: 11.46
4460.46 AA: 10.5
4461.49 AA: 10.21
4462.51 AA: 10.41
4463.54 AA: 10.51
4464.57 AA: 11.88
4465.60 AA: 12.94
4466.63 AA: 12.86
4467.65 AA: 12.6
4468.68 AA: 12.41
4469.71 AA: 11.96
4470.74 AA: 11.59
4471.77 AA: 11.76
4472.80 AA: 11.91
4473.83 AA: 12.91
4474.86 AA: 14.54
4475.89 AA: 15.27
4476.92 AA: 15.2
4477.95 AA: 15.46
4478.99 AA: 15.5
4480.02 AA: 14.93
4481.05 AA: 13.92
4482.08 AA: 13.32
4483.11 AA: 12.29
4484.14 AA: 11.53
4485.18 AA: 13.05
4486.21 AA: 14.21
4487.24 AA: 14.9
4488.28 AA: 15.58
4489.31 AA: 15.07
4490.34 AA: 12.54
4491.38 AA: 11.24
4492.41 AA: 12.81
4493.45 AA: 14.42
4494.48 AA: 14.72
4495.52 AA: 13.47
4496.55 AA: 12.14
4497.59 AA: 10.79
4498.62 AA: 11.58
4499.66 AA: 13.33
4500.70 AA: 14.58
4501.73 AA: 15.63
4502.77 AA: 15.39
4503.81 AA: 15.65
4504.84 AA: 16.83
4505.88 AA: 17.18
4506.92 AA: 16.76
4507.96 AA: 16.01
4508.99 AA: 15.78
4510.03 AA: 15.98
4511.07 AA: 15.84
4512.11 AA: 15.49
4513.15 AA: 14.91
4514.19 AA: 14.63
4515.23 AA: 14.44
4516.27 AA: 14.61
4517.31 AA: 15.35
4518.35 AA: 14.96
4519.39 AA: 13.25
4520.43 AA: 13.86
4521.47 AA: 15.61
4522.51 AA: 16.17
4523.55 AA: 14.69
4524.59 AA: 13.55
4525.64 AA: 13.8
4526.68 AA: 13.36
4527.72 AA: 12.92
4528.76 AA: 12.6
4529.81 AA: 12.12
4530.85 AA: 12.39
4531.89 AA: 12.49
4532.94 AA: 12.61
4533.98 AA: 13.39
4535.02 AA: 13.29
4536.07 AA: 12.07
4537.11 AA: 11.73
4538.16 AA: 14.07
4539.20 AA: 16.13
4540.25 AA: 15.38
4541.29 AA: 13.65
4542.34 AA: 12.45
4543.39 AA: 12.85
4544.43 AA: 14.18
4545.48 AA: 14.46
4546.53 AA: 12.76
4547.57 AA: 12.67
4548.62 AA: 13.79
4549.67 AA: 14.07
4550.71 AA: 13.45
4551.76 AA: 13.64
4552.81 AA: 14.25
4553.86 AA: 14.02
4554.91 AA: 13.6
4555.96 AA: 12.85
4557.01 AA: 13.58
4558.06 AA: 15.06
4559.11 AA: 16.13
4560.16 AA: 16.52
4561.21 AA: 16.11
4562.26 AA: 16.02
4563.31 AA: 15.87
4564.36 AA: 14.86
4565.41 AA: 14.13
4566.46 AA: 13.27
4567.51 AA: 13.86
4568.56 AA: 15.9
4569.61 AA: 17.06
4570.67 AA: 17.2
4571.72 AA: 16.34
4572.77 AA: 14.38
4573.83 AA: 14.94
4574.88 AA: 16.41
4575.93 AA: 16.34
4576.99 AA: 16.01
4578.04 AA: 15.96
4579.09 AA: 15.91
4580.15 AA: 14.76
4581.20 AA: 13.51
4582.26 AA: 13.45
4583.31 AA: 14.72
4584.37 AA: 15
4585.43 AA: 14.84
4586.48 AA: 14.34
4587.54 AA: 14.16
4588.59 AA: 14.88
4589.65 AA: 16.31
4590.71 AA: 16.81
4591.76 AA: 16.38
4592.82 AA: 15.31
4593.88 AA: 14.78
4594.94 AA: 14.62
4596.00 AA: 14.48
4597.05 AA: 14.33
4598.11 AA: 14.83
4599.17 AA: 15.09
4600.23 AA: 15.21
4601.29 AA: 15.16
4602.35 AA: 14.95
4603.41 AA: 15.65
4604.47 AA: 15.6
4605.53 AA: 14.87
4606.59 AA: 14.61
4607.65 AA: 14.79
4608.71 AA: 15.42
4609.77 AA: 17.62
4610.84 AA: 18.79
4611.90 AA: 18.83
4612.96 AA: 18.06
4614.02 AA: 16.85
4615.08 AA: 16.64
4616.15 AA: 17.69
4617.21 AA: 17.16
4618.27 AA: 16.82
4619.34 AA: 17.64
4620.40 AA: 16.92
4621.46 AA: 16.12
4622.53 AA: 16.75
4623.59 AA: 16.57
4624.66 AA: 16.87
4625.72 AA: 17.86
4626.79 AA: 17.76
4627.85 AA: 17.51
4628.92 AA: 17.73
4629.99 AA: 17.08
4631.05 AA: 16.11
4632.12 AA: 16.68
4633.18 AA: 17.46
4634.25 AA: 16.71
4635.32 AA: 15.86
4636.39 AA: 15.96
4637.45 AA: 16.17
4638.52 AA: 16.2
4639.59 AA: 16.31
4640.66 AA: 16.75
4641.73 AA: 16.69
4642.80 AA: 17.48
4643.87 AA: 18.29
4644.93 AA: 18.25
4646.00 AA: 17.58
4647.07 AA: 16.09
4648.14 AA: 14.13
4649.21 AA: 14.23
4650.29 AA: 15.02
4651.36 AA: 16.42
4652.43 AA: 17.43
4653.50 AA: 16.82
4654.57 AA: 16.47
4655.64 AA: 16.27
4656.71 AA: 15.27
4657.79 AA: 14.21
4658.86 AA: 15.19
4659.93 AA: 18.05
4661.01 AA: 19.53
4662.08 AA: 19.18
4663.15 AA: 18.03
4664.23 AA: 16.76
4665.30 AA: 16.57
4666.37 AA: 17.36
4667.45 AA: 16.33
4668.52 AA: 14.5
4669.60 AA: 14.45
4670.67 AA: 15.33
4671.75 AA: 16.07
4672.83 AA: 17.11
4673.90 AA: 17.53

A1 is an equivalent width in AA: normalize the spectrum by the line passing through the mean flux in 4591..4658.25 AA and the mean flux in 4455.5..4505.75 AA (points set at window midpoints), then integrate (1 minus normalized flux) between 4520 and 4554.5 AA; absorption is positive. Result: 1.8 AA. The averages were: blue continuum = 13.1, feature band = 13.6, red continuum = 16.3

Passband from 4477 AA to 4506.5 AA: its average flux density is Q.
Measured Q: 14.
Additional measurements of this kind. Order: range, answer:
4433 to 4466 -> 11.7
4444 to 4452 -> 12.4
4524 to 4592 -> 14.4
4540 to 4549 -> 13.5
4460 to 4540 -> 13.7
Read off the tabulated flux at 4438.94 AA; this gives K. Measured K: 12.69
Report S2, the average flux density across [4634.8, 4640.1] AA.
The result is 16.1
